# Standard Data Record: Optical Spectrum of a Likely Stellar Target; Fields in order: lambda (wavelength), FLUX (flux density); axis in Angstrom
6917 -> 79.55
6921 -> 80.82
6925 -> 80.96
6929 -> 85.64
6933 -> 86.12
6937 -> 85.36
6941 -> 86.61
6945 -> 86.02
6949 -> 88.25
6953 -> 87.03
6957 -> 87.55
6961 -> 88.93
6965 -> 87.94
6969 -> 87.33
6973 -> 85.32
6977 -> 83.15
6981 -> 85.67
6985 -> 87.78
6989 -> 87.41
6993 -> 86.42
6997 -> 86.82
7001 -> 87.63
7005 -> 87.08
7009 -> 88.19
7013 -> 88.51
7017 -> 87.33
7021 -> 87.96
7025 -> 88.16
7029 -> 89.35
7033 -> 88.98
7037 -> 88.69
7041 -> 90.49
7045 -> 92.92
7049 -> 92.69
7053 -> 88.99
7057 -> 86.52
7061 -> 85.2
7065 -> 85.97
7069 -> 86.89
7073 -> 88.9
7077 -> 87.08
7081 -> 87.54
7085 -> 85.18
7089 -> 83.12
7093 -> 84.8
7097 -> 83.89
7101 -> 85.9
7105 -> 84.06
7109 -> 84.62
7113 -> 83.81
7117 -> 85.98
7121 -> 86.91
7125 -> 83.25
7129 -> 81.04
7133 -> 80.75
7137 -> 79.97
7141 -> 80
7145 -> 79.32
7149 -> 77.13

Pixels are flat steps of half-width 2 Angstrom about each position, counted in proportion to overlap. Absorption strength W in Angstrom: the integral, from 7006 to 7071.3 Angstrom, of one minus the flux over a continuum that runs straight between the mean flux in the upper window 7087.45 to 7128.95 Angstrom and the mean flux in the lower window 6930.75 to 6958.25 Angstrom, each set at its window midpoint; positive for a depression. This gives -2.4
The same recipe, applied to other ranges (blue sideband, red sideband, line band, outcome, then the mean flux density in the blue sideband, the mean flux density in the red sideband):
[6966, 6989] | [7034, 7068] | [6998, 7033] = -0.2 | 86.1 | 88.9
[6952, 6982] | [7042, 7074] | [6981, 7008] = 0.0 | 86.6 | 88.6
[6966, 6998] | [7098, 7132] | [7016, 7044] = -1.1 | 86.3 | 84.3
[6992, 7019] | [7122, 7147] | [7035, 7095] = -2.3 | 87.5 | 81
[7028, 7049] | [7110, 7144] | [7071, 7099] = 0.2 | 90.4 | 82.7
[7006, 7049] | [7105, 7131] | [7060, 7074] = 0.1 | 89.2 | 84.3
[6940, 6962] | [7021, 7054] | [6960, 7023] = 1.1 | 87.4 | 89.9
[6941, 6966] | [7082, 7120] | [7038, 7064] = -1.1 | 87.5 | 84.7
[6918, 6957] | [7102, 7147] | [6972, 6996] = -0.4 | 85.2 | 82.8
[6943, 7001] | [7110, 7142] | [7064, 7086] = -0.7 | 86.9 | 82.9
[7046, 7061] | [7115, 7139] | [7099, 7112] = 0.0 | 89.1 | 83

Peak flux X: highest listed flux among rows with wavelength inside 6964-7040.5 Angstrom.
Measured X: 89.35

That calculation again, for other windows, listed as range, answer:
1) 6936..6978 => 88.93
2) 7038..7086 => 92.92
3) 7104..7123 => 86.91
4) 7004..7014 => 88.51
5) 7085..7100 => 85.18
